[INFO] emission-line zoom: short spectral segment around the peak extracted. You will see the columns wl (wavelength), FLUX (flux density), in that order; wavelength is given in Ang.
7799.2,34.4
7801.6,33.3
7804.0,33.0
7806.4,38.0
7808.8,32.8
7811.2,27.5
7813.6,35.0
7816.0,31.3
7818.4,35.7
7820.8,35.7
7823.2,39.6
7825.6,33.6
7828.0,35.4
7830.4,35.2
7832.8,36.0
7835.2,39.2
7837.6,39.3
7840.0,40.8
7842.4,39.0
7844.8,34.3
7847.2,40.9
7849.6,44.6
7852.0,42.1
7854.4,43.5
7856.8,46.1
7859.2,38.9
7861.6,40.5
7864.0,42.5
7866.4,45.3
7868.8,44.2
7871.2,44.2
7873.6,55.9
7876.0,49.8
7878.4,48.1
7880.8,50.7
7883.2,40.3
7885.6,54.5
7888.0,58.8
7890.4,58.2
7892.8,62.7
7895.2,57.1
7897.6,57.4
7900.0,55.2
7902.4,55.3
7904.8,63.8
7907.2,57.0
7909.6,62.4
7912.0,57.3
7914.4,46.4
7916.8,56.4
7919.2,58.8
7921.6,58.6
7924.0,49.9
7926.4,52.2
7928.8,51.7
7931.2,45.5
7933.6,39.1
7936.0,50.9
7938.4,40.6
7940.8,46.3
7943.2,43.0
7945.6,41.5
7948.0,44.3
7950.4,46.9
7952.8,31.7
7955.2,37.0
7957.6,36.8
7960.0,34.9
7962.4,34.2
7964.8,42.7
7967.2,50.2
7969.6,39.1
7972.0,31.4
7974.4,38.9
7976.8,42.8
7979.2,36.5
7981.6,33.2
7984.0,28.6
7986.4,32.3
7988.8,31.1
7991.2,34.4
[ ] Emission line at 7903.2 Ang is Mg II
